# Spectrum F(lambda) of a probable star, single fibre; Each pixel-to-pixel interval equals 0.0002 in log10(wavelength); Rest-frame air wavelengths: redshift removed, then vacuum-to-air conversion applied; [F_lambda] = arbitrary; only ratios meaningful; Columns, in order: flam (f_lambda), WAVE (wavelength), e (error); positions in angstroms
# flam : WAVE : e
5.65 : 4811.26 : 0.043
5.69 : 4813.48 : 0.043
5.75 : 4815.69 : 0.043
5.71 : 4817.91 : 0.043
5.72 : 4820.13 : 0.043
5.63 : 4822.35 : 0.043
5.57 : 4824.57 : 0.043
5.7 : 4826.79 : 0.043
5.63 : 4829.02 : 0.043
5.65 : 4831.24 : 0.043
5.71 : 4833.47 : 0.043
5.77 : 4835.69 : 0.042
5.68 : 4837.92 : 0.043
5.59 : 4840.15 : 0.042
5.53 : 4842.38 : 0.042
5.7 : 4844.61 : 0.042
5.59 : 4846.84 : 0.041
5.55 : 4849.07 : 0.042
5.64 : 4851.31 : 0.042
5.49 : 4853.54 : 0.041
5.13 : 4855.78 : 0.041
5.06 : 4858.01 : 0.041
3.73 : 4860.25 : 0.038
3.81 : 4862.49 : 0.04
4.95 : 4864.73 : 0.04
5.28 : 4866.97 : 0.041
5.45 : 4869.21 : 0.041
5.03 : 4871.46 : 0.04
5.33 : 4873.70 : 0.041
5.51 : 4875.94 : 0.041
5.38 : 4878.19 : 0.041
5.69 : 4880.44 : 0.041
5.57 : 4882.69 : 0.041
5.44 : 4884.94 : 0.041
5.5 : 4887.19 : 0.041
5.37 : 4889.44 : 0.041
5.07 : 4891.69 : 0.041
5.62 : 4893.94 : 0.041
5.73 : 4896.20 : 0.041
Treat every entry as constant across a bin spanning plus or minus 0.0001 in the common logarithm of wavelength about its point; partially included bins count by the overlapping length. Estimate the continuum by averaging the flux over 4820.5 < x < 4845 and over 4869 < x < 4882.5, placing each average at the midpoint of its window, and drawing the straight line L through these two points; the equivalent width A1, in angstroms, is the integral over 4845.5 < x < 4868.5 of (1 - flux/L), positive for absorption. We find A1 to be 2.0 angstroms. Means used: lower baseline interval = 5.65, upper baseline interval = 5.4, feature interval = 5.04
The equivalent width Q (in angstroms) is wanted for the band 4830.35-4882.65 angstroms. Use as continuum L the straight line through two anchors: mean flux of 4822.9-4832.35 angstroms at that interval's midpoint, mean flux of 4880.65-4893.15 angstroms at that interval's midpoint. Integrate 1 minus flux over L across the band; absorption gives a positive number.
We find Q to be 2.0 angstroms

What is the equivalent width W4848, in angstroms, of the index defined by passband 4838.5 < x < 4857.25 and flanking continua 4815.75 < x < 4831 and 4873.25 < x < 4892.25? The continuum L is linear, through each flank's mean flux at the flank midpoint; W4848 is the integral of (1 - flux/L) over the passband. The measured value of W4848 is 0.2 angstroms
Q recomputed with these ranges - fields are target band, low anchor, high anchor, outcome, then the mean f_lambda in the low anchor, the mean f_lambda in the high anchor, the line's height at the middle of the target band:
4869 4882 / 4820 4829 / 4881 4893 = 0.1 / 5.64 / 5.41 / 5.45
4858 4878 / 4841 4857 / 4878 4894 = 2.0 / 5.52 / 5.45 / 5.48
